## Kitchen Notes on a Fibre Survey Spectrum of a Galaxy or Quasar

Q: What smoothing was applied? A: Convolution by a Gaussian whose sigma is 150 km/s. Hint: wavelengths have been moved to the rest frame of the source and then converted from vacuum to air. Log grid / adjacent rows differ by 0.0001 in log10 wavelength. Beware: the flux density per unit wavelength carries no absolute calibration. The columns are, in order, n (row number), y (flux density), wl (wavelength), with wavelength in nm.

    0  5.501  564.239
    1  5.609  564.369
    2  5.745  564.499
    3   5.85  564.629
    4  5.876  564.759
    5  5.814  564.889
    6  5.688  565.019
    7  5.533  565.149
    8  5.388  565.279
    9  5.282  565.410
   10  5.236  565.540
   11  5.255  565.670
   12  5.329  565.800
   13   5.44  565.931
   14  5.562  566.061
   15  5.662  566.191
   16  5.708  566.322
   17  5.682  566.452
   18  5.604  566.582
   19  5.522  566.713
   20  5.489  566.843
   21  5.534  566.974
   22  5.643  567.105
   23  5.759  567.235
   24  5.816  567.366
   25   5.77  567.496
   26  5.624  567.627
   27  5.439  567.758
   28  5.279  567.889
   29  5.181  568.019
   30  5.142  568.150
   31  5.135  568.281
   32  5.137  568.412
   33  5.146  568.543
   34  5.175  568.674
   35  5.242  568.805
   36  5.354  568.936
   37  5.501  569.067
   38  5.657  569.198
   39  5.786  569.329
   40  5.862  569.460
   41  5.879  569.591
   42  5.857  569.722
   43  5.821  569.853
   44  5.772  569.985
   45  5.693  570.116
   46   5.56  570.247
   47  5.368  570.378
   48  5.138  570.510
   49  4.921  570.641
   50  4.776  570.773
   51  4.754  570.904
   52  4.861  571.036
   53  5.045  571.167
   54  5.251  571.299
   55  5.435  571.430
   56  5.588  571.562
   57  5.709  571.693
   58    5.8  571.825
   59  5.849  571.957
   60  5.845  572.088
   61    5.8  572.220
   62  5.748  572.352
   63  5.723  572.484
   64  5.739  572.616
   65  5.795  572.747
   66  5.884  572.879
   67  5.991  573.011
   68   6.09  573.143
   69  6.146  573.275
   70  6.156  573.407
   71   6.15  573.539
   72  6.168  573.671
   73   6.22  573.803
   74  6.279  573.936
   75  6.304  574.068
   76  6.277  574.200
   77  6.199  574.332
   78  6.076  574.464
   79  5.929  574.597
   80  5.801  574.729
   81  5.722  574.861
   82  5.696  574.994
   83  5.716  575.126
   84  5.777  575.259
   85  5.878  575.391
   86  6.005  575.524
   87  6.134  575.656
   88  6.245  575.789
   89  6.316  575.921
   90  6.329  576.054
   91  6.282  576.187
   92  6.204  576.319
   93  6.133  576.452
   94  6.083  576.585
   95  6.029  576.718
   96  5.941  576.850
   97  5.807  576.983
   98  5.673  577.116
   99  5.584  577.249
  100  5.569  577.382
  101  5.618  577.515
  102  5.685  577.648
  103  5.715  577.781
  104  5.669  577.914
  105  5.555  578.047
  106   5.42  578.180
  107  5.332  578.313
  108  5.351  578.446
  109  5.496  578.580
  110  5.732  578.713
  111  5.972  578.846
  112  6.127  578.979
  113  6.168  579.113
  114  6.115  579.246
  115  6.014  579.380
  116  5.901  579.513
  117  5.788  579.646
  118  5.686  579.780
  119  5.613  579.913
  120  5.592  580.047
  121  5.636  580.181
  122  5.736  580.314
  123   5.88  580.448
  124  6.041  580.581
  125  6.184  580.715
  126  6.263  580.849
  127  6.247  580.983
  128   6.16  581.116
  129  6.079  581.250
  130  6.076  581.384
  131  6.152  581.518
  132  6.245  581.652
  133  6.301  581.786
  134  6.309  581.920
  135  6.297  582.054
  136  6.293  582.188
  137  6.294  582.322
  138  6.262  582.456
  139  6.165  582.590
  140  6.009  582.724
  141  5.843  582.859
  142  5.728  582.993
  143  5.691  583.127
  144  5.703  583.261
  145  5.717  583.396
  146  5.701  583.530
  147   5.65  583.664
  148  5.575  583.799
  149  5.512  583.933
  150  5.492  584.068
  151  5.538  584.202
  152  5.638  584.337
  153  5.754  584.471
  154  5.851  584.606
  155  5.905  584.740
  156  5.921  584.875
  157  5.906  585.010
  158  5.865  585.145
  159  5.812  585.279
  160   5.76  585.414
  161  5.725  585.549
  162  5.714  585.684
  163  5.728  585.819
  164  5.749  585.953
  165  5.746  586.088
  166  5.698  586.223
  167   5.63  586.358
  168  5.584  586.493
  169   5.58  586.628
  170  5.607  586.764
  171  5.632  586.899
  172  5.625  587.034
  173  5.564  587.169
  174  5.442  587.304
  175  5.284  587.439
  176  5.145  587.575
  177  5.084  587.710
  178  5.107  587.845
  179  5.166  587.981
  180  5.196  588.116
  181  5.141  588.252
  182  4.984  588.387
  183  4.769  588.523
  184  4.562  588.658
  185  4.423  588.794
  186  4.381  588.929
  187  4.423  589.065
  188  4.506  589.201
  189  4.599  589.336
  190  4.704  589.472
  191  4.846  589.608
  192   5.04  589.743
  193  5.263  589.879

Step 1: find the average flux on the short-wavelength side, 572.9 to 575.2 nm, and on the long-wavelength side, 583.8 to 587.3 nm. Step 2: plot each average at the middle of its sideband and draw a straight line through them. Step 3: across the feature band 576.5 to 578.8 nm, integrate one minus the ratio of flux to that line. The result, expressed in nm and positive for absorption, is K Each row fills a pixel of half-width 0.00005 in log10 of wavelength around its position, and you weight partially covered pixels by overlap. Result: 0.104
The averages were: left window 6.05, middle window 5.67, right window 5.7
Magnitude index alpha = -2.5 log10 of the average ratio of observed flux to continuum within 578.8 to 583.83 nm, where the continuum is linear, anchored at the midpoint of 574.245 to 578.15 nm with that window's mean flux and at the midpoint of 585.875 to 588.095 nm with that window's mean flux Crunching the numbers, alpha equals -0.05 mag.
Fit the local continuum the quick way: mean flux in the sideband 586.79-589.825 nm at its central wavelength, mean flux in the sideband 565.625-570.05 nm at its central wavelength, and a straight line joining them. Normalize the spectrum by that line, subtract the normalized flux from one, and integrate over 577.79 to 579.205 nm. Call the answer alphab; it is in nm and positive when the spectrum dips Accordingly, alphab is -0.12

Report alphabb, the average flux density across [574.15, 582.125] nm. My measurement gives 5.93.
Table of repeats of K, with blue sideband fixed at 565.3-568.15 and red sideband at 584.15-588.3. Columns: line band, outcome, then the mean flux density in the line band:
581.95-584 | -0.12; 5.9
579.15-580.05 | -0.05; 5.84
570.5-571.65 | 0.09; 5.1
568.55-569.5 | 0.01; 5.48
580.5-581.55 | -0.11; 6.15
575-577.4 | -0.19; 5.98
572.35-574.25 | -0.18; 6.05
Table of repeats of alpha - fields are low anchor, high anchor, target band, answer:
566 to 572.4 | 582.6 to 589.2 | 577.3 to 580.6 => -0.05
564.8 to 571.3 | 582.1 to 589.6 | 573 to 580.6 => -0.08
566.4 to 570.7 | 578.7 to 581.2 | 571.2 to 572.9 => -0.01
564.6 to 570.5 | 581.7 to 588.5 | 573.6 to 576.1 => -0.09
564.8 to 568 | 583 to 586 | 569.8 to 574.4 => -0.02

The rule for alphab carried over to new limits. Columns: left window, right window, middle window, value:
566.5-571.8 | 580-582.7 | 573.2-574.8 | -0.12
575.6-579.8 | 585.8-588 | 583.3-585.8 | -0.06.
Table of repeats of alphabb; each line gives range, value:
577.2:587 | 5.83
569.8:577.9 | 5.8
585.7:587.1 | 5.66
